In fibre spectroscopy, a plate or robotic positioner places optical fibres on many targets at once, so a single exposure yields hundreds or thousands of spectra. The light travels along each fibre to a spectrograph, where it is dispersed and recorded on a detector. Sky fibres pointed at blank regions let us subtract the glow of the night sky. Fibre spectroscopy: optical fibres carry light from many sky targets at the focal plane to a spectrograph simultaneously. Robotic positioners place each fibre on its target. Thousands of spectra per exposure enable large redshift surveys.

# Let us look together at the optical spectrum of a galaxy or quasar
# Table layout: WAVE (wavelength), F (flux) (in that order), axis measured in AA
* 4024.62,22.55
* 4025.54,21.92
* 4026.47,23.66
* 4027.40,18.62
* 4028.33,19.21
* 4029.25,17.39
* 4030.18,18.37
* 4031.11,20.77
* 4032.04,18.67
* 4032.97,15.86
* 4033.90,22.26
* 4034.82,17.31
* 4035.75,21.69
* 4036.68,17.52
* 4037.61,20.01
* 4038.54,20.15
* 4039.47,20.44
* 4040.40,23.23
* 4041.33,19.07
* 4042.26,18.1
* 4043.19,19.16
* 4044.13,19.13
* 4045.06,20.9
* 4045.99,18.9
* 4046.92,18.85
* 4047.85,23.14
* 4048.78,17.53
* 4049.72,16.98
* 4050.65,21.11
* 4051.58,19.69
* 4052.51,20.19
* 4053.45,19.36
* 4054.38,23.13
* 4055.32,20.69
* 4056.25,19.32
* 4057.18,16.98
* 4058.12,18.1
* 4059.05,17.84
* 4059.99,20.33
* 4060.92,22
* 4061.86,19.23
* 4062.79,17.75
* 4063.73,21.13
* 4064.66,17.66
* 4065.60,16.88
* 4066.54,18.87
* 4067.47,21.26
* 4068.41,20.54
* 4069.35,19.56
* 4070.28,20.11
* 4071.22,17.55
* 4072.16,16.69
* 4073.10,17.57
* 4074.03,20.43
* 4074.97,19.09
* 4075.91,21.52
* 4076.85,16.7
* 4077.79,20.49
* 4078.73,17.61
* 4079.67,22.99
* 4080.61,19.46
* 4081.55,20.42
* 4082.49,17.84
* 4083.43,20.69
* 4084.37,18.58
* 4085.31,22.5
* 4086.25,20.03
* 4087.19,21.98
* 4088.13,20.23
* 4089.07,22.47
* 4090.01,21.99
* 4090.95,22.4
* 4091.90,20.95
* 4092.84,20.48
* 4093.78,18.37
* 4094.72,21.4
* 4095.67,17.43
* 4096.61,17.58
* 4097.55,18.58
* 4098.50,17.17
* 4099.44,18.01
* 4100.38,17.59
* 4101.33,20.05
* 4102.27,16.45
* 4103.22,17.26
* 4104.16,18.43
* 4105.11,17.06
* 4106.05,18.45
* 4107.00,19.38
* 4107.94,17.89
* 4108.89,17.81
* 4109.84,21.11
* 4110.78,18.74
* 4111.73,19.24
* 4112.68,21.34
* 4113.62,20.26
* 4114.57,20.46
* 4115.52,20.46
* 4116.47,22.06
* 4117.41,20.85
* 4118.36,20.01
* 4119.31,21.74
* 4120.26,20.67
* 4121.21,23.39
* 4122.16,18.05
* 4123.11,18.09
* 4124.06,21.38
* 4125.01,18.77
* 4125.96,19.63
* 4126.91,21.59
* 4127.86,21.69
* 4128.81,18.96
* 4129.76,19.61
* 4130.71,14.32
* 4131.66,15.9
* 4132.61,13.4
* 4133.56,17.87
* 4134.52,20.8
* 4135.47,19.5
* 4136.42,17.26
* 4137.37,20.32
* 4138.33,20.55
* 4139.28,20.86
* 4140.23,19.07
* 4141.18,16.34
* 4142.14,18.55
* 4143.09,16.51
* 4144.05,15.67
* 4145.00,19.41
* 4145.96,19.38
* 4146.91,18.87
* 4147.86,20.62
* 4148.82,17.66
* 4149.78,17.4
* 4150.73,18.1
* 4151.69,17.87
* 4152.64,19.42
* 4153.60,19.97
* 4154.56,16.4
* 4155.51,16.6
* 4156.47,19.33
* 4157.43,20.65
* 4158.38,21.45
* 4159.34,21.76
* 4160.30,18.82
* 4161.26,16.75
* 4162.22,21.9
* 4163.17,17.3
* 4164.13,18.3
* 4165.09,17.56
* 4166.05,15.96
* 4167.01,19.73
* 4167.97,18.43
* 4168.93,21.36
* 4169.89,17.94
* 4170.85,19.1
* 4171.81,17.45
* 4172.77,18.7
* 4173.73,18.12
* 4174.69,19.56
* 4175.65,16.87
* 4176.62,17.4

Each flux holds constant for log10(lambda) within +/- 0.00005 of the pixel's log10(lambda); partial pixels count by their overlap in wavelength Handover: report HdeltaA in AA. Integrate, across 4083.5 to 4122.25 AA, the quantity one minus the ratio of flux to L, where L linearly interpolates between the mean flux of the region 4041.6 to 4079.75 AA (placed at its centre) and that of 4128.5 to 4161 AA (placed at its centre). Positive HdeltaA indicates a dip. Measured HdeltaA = -1.7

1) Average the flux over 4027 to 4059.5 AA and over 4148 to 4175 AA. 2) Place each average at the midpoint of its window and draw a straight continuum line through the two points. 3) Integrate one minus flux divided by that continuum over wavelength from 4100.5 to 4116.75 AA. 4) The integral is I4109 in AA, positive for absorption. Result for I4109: -0.1 AA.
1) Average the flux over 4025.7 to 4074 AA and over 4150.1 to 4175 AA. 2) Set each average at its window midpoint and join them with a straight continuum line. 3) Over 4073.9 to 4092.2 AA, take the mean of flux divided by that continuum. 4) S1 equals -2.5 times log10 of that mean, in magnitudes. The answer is -0.06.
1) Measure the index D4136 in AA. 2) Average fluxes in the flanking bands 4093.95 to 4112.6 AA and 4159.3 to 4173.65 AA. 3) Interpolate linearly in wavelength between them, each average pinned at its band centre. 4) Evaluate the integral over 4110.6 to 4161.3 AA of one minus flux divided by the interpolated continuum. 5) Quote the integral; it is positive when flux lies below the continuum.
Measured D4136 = -1.7 AA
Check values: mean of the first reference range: 18.5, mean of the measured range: 19.2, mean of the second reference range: 18.6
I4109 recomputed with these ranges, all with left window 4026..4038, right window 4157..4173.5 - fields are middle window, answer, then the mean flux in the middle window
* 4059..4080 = -0.1 AA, 19.3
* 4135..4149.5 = 0.3 AA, 18.7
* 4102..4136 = -0.3 AA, 19.3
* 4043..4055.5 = -0.4 AA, 19.9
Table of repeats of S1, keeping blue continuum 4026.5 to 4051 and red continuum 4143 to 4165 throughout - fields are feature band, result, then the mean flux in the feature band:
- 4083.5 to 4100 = -0.050 mag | 20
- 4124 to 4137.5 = 0.015 mag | 18.6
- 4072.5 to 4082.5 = -0.016 mag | 19.5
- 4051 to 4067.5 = -0.006 mag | 19.4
